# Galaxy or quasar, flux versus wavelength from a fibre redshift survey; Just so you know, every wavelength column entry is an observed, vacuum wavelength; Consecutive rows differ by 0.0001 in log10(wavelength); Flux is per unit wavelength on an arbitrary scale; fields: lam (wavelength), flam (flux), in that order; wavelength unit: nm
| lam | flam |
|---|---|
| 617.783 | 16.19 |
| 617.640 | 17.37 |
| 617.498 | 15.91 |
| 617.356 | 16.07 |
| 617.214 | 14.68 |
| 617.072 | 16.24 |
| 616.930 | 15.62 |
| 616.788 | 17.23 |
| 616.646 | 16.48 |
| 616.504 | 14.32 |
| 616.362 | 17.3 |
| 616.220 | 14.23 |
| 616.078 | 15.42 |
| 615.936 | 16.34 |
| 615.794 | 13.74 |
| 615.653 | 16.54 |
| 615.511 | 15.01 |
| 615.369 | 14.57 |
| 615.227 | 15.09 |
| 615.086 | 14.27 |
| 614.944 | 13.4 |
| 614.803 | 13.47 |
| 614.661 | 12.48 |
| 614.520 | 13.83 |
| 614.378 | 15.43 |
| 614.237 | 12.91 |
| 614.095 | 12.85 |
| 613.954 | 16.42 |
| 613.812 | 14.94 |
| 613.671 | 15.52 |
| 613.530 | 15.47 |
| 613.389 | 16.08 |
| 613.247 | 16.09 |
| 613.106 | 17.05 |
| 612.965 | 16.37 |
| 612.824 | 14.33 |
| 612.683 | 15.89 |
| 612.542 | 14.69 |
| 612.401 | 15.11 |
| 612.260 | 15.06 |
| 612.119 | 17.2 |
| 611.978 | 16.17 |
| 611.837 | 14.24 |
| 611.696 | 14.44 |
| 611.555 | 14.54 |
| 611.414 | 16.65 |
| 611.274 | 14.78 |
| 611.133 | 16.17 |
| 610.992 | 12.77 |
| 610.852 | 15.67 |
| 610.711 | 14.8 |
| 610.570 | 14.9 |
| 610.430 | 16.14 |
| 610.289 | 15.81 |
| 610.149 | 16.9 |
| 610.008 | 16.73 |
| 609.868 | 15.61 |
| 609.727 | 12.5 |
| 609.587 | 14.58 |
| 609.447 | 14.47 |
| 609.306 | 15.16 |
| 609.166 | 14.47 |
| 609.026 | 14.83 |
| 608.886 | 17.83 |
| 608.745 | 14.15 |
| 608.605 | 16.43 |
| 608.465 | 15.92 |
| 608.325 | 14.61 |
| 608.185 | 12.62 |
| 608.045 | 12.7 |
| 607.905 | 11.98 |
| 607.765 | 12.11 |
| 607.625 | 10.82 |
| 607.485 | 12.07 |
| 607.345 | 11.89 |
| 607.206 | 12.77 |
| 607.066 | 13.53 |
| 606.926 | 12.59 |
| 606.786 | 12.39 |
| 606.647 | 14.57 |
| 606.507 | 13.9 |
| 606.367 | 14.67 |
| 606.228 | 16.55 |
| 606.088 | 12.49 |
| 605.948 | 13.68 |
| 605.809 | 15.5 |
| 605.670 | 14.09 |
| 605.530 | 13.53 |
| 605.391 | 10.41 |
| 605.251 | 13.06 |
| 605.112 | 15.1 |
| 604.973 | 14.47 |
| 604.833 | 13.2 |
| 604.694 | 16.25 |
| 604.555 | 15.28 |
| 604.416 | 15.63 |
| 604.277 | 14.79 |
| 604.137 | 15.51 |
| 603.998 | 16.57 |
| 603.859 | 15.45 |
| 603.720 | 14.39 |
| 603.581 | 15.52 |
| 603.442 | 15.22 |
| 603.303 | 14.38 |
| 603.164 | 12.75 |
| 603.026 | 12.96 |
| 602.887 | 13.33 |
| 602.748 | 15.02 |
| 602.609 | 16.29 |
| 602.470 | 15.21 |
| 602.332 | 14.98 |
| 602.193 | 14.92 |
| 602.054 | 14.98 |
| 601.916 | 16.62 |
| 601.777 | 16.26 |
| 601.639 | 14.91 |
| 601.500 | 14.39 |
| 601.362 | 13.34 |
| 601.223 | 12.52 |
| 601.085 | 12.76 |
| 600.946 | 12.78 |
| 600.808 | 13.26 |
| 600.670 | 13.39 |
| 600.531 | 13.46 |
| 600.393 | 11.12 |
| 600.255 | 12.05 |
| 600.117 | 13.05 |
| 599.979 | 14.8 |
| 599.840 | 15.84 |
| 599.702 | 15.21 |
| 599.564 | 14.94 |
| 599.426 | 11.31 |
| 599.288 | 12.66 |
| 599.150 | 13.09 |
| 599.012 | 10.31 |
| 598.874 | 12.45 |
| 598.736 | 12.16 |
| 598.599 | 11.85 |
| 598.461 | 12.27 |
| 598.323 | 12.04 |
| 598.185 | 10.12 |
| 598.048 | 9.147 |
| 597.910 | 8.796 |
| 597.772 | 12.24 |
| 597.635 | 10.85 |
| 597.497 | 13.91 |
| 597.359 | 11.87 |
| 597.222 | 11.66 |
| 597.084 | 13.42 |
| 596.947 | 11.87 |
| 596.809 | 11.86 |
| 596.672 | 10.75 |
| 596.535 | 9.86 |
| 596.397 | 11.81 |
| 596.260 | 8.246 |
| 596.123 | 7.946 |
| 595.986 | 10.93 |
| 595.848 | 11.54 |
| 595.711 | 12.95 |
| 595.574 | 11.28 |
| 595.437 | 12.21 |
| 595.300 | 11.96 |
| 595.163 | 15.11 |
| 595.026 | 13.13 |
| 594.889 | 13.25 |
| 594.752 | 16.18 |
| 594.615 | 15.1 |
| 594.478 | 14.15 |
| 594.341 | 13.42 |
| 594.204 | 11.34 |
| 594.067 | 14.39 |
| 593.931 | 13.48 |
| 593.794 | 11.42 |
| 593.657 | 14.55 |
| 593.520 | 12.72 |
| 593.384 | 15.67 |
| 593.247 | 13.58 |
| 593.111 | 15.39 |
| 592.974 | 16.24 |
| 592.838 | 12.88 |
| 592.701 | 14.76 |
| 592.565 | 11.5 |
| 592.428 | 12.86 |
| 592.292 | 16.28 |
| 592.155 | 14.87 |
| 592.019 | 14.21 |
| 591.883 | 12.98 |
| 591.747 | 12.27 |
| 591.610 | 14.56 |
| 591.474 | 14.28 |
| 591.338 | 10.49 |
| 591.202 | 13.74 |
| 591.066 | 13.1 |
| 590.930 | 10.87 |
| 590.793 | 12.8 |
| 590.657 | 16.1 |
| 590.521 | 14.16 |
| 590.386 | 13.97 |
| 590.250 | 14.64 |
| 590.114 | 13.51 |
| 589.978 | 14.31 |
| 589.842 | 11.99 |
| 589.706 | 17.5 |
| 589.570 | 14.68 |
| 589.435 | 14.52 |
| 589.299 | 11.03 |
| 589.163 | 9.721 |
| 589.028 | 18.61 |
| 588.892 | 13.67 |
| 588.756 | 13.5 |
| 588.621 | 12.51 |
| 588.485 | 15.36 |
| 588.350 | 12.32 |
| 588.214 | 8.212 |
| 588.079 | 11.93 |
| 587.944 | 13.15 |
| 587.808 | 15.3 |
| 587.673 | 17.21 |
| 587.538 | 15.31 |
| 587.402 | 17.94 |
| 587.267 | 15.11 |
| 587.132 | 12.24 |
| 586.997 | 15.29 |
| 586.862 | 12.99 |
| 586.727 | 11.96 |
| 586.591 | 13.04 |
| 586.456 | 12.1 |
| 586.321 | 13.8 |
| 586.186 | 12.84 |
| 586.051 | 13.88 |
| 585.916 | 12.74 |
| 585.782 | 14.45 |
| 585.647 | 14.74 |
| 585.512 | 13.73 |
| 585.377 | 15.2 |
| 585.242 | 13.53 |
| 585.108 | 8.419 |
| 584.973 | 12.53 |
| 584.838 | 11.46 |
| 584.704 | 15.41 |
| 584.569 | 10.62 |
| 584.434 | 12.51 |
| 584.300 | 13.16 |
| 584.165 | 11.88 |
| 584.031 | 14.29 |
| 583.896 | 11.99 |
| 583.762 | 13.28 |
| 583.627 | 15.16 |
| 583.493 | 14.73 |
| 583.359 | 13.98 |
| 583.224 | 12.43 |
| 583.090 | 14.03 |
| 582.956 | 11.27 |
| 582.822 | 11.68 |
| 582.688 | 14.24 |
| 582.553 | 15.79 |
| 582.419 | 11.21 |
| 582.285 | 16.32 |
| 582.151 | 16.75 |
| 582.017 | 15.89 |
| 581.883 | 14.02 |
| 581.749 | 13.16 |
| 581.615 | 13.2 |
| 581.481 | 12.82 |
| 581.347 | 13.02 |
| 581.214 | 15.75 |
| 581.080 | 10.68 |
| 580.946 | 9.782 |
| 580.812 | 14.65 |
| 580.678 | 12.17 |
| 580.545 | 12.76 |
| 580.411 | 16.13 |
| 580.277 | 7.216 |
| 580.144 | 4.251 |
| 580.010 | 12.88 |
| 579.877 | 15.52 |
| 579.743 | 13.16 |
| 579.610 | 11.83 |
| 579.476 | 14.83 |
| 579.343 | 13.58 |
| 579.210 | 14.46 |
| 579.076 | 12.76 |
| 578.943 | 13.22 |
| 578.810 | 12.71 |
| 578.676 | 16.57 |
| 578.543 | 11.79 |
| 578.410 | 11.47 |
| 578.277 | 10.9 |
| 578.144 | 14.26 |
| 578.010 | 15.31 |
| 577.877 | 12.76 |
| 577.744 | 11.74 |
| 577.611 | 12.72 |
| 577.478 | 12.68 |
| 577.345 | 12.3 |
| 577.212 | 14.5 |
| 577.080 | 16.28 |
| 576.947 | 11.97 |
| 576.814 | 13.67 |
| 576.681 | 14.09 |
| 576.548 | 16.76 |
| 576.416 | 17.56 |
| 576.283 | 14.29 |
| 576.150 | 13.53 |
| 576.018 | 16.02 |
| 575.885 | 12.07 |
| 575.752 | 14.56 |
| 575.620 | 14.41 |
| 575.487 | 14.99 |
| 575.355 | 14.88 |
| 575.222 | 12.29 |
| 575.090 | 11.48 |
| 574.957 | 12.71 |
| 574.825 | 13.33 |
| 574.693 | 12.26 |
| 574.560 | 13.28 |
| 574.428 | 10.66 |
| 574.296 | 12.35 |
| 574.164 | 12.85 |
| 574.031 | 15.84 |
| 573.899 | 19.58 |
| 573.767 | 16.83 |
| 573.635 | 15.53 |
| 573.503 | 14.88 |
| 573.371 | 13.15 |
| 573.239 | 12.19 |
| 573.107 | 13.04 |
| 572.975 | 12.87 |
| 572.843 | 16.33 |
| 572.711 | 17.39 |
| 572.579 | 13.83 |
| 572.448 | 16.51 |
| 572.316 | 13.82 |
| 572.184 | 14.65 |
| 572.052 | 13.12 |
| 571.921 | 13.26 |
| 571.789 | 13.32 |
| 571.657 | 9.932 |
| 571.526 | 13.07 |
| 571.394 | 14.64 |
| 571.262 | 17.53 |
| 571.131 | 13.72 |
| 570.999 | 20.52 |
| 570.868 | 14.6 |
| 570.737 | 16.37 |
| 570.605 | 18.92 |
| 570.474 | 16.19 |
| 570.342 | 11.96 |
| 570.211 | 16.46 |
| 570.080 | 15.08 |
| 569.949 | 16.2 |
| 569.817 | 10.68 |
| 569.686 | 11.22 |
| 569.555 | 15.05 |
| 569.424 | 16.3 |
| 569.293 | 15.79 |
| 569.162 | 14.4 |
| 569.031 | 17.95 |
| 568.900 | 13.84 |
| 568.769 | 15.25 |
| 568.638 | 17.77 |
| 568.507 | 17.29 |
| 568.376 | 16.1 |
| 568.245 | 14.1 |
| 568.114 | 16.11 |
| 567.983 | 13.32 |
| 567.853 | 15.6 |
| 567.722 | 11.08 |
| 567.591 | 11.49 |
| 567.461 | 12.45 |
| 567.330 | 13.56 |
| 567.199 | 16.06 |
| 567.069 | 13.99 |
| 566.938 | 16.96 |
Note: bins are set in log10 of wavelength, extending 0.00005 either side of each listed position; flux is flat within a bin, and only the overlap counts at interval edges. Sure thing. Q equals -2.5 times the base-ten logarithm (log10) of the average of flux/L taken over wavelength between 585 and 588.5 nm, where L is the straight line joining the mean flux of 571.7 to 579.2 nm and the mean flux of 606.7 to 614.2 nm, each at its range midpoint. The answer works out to 0.049 mag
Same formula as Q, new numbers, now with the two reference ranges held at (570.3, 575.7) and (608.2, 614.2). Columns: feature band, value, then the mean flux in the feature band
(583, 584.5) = 0.10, 13.4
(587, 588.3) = 0.05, 14.1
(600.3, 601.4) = 0.18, 12.8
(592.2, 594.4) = 0.08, 13.8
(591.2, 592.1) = 0.13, 13.2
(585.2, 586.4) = 0.06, 13.9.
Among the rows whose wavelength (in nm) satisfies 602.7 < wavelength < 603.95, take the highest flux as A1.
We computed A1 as 15.52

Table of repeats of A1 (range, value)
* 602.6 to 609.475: 17.83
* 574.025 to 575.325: 15.84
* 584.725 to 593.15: 18.61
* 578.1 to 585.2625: 16.75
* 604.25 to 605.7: 16.25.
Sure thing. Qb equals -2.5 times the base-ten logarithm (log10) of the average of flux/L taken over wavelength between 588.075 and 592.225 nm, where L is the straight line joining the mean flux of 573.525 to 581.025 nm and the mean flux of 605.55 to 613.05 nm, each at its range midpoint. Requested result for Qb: 0.03 mag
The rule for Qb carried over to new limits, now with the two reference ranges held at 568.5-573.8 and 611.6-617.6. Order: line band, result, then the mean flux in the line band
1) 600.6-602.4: 0.065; 14.2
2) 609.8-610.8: -0.046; 15.8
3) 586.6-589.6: 0.097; 13.7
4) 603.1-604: 0.025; 14.8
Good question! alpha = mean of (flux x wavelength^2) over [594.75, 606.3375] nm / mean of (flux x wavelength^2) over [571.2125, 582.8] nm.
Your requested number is 1.1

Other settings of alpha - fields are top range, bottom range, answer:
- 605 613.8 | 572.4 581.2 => 1.20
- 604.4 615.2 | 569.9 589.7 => 1.17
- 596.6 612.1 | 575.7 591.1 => 1.11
